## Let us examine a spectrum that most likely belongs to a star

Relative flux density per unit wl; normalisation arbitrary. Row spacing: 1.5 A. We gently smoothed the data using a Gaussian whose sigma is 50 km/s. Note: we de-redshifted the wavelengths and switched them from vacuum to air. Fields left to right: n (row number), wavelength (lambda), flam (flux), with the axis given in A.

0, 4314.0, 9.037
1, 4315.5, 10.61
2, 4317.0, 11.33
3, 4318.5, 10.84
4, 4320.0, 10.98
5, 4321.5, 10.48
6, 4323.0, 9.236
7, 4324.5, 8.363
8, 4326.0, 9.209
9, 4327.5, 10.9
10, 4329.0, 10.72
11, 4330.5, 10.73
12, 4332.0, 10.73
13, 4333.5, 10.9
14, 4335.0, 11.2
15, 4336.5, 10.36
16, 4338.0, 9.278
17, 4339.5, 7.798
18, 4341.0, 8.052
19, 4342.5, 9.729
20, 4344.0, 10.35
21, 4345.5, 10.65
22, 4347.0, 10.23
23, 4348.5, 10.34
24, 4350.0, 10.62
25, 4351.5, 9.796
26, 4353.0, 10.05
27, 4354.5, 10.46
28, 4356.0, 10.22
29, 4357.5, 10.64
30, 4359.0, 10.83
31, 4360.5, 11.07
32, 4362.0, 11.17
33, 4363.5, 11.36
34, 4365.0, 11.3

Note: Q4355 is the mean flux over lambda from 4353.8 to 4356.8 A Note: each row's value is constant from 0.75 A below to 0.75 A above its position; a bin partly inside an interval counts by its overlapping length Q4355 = 10.3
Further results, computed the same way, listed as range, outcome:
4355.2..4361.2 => 10.7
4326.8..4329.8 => 10.8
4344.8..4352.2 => 10.3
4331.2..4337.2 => 10.8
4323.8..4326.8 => 8.83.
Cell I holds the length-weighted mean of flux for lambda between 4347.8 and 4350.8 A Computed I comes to 10.5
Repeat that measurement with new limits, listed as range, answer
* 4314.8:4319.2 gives 10.9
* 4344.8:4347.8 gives 10.4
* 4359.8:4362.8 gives 11.1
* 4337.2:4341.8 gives 8.41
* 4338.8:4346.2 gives 9.32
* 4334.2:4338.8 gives 10.3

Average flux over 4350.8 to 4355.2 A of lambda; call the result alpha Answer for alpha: 10.1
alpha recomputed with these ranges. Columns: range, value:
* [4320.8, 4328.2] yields 9.62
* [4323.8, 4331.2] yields 9.99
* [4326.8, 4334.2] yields 10.8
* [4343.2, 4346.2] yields 10.5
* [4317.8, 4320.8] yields 10.9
